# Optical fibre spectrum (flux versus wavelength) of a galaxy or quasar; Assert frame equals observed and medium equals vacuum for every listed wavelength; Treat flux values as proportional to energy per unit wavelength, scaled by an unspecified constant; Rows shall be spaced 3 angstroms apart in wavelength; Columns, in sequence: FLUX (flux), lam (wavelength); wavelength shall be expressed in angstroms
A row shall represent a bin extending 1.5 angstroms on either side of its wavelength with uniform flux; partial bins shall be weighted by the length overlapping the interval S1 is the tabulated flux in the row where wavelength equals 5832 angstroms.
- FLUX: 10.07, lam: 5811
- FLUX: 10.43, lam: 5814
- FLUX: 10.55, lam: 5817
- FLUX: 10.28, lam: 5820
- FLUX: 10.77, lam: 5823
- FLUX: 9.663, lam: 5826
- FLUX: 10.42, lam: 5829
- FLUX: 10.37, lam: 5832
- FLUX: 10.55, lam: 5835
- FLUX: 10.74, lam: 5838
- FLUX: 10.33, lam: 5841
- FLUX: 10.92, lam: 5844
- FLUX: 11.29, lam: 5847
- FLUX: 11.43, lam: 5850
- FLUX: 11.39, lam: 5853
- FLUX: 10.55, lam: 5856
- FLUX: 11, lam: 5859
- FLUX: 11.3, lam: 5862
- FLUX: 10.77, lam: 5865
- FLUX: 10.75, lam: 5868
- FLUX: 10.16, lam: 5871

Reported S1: 10.37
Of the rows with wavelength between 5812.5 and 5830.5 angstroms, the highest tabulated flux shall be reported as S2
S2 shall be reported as 10.77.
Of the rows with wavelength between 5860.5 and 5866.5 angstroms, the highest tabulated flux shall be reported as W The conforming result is 11.3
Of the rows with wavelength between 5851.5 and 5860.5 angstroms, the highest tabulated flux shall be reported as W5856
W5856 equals 11.39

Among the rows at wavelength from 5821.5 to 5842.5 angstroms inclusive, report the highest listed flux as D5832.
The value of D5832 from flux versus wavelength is 10.77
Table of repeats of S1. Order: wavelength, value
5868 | 10.75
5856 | 10.55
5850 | 11.43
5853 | 11.39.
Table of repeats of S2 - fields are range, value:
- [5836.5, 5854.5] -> 11.43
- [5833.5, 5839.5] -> 10.74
